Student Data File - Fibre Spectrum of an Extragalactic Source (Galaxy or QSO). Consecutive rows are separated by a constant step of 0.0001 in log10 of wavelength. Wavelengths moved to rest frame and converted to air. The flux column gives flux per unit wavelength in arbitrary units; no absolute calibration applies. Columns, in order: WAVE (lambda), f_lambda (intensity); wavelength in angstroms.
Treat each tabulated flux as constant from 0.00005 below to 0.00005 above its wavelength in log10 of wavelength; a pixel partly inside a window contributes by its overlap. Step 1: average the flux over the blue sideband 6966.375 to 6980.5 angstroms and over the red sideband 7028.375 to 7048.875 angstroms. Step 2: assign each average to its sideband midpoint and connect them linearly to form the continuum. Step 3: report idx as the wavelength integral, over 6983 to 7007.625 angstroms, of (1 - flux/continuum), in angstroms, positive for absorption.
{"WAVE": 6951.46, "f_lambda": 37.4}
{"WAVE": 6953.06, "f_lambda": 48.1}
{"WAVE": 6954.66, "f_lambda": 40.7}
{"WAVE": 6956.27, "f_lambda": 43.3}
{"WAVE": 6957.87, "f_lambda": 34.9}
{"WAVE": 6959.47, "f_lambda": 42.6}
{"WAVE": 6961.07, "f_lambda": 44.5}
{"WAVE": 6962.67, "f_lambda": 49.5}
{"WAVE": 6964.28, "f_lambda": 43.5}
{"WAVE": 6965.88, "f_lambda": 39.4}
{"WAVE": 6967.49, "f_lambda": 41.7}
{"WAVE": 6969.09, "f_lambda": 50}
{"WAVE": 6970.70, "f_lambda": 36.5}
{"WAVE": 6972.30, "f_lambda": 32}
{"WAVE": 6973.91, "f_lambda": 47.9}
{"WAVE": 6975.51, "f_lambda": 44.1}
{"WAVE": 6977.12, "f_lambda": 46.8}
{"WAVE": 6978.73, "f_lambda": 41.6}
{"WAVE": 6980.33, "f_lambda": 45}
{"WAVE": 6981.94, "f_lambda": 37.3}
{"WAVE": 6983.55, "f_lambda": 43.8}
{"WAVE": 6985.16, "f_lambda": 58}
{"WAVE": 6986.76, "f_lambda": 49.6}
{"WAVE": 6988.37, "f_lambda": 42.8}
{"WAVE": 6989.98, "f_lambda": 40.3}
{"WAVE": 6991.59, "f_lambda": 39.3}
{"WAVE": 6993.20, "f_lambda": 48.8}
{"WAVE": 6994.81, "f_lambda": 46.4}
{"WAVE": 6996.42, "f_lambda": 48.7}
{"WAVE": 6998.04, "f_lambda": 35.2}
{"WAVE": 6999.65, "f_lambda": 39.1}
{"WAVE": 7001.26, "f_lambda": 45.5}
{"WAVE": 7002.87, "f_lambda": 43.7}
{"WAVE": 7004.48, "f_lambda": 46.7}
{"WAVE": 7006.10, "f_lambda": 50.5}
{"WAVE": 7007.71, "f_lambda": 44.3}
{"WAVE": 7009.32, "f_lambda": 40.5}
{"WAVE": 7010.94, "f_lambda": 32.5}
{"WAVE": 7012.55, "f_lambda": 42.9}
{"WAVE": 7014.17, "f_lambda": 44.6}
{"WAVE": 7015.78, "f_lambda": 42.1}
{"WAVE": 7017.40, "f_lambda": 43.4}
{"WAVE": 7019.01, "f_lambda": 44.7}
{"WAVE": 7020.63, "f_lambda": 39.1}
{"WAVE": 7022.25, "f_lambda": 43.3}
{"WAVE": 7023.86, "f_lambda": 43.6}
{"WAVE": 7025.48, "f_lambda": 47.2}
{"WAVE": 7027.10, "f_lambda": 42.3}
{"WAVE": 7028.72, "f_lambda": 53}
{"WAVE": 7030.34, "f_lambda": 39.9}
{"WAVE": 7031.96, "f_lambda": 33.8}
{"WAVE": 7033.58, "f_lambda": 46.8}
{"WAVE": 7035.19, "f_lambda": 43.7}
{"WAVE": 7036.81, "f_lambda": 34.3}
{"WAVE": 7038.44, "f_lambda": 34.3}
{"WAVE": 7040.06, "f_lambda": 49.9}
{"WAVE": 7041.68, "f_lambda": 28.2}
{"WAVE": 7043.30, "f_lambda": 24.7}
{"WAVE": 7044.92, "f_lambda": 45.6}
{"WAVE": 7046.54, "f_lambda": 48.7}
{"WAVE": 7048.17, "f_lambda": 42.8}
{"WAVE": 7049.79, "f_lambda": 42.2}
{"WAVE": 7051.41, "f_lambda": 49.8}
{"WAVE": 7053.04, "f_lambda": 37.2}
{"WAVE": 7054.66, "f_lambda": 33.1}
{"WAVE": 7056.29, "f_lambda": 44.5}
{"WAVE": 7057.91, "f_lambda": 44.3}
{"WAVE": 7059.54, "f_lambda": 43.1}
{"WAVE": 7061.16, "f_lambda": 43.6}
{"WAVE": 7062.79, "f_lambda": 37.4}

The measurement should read -2.0 angstroms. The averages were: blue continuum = 42.7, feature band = 45.2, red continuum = 40.1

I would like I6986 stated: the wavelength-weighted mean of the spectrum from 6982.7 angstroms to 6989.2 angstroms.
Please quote 48.5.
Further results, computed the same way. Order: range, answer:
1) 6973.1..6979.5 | 45.1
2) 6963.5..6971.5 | 42.2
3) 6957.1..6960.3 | 38.9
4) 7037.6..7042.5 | 37.4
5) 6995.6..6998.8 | 42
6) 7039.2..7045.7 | 37.1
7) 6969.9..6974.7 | 38.8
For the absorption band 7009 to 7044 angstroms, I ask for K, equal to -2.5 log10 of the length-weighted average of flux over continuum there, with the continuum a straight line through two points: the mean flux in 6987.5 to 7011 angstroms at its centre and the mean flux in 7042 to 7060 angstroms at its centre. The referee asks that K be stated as 0.037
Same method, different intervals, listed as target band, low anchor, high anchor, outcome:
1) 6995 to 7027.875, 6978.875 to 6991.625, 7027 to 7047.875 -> -0.01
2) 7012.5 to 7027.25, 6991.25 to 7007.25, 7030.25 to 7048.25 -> -0.04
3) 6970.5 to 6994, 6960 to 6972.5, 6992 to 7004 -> -0.01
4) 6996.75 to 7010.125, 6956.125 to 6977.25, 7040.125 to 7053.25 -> -0.05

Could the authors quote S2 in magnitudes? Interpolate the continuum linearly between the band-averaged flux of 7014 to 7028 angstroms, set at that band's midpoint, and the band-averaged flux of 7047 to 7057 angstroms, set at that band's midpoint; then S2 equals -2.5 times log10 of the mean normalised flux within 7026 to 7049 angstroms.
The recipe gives 0.05 mag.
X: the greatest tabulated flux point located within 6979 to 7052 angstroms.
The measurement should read 58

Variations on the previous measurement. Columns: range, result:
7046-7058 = 49.8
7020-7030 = 53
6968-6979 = 50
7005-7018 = 50.5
